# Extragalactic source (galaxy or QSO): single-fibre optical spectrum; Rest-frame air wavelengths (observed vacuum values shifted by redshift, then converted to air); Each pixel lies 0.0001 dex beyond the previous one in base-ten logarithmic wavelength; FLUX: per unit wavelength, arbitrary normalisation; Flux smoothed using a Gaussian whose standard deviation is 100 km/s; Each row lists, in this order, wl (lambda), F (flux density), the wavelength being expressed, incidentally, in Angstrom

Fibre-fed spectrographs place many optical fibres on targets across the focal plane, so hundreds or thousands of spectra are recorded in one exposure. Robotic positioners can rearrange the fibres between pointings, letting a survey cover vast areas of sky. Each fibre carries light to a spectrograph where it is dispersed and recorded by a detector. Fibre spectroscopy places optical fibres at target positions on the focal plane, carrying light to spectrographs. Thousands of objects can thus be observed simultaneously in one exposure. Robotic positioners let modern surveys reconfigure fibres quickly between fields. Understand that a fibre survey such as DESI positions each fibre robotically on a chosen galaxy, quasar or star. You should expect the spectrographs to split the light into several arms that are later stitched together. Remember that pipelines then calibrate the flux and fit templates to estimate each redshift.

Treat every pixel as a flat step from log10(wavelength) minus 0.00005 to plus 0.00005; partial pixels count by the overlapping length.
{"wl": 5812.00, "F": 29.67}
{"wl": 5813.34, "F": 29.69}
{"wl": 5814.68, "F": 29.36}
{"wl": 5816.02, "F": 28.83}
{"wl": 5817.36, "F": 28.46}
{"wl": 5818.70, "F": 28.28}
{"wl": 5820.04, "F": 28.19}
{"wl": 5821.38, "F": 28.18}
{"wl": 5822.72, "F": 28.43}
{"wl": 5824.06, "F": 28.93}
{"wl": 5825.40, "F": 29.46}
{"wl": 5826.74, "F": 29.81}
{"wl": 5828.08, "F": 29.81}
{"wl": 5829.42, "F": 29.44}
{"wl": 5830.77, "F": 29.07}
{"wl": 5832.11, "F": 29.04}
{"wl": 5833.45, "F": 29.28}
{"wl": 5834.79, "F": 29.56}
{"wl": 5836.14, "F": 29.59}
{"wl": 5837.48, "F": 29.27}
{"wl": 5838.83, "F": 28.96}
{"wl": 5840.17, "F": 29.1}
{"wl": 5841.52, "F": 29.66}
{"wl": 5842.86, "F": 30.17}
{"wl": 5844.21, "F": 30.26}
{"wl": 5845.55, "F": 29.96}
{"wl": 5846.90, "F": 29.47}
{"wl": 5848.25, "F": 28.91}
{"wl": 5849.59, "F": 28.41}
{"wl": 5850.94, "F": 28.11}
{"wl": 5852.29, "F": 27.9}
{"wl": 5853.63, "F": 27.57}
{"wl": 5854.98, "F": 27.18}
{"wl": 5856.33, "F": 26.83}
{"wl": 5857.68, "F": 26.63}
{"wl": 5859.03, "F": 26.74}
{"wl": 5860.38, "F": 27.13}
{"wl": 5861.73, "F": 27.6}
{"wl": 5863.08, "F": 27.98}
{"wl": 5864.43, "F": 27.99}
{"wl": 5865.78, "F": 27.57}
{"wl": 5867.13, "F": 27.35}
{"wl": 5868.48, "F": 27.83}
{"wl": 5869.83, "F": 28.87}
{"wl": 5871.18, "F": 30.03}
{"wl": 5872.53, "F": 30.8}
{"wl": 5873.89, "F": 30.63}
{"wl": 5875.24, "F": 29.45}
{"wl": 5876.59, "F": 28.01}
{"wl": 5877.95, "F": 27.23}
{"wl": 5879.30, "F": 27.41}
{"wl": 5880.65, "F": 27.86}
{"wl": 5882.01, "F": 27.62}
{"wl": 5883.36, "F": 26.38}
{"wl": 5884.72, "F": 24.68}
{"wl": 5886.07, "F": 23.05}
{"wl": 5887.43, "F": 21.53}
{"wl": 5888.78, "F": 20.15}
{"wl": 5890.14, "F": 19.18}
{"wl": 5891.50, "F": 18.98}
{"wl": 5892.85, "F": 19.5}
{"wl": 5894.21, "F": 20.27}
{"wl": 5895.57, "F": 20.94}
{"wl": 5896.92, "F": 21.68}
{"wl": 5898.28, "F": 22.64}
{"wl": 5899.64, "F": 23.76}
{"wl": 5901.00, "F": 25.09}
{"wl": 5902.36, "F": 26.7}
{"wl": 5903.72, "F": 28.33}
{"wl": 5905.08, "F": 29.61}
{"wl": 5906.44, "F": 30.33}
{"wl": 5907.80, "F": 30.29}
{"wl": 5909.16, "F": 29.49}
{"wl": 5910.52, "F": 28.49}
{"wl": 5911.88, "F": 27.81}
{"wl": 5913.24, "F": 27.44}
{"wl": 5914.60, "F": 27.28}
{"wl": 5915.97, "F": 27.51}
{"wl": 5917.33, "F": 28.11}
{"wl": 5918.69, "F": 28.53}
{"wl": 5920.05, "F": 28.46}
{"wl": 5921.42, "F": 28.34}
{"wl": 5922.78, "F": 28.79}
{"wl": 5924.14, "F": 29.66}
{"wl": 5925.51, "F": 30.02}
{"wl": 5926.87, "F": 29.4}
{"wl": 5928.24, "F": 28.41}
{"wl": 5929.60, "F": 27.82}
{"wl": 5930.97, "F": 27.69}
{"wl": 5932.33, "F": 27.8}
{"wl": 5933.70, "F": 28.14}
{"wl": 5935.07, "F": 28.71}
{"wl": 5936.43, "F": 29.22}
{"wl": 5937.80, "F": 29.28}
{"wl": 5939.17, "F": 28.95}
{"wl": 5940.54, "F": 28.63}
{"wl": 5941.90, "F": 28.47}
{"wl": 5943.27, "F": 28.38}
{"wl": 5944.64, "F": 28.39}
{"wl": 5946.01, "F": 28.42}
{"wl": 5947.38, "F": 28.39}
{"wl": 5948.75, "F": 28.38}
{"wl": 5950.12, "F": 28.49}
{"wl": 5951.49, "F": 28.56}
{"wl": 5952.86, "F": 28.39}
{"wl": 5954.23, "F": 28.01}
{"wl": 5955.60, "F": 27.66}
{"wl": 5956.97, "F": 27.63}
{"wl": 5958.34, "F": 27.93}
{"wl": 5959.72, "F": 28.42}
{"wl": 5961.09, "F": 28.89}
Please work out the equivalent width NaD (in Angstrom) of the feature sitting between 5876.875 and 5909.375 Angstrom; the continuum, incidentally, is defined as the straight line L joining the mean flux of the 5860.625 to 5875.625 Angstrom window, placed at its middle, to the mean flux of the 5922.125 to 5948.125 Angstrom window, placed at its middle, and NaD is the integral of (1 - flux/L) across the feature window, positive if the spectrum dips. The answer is 4.54 Angstrom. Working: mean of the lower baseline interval 28.7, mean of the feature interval 24.7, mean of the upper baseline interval 28.7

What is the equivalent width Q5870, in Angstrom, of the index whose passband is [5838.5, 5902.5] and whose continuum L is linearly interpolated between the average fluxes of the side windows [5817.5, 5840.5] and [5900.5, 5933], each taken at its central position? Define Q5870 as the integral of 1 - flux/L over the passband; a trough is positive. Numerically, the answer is 5.1 Angstrom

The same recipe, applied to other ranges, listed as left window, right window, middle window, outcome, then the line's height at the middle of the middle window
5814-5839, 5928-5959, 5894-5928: 1.5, 28.5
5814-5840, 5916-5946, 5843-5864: 0.6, 28.9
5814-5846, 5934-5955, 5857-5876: 0.4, 29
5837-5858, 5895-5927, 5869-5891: 1.3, 28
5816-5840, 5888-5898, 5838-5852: -1.3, 26.7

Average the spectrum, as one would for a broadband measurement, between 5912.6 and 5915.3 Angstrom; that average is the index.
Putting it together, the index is 27.3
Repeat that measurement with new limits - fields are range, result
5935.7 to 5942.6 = 28.9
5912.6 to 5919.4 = 27.8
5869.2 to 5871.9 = 29.5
